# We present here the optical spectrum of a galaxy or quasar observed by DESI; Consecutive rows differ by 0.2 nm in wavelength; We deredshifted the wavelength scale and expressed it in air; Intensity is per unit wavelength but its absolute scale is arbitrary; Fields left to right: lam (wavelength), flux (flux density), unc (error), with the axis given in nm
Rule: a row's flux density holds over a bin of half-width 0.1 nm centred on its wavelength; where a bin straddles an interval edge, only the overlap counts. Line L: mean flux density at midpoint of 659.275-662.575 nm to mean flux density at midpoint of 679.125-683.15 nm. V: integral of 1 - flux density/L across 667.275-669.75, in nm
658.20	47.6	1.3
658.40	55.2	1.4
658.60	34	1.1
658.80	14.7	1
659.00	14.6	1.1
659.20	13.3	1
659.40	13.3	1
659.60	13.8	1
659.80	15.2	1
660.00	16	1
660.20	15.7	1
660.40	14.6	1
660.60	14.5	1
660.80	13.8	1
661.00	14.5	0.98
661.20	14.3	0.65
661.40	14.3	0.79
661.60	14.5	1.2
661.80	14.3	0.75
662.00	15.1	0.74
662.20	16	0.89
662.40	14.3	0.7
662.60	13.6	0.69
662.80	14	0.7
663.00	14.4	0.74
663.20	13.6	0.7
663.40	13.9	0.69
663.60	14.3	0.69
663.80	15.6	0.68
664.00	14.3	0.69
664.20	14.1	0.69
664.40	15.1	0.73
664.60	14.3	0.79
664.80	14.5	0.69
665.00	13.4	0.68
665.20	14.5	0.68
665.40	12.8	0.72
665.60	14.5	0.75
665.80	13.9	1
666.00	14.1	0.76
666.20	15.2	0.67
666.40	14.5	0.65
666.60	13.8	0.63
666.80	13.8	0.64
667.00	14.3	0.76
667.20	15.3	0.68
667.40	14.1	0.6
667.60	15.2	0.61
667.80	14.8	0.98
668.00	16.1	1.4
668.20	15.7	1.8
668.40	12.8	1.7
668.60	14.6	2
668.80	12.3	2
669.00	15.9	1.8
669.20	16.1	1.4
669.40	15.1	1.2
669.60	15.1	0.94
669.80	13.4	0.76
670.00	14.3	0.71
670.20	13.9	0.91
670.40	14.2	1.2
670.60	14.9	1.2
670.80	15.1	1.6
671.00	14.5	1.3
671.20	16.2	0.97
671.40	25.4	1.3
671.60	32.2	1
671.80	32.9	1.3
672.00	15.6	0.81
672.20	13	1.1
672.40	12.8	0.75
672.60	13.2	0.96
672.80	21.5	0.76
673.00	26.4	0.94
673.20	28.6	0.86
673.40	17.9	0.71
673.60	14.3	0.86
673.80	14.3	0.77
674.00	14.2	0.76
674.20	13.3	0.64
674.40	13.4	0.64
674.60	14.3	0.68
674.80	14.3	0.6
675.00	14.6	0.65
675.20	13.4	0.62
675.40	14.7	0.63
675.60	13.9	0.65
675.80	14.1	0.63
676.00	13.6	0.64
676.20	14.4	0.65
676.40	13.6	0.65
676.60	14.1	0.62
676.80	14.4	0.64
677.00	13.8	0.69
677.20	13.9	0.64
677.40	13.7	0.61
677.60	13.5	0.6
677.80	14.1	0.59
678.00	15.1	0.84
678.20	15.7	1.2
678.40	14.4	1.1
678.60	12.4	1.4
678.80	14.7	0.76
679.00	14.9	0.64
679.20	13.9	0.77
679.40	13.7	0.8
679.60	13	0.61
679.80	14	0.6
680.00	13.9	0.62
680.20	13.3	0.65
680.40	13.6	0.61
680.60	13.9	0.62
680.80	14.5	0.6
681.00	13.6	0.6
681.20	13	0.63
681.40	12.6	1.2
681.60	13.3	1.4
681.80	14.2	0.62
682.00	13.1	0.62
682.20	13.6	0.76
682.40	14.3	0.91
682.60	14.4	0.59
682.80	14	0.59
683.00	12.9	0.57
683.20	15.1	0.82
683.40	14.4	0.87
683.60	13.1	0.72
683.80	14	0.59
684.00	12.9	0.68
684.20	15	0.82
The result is -0.09 nm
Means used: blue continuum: 14.6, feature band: 14.8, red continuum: 13.7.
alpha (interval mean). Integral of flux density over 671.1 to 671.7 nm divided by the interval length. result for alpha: 24.6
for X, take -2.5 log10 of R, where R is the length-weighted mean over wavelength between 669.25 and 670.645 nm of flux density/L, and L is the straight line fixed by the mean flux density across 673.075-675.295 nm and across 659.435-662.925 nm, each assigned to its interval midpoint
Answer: 0.07 mag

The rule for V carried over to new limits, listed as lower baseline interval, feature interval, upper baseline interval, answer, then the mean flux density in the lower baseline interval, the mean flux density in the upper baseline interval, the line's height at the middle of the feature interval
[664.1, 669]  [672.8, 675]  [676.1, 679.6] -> -0.46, 14.4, 14.1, 14.2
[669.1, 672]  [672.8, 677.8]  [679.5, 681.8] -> 0.19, 18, 13.5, 15.9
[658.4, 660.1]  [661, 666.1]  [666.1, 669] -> 0.73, 19.1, 14.5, 16.7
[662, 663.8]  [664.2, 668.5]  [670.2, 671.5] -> 0.25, 14.4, 16.5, 15.3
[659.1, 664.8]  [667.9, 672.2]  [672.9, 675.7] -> -0.33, 14.5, 16.3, 15.6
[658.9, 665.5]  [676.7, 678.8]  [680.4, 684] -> -0.04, 14.4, 13.7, 13.9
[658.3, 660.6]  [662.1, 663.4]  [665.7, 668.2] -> 0.24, 19.8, 14.6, 17.5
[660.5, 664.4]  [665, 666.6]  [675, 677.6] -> 0.02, 14.4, 14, 14.3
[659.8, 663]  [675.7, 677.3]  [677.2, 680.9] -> 0.01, 14.6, 14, 14.1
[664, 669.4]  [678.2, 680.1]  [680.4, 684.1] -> -0.02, 14.5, 13.7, 13.9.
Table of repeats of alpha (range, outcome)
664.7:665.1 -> 13.9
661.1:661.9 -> 14.4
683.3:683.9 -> 13.8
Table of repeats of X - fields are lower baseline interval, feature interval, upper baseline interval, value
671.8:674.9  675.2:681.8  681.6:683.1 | 0.09 mag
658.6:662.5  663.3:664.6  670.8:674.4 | 0.12 mag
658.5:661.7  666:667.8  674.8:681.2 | 0.04 mag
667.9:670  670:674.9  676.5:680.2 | -0.22 mag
